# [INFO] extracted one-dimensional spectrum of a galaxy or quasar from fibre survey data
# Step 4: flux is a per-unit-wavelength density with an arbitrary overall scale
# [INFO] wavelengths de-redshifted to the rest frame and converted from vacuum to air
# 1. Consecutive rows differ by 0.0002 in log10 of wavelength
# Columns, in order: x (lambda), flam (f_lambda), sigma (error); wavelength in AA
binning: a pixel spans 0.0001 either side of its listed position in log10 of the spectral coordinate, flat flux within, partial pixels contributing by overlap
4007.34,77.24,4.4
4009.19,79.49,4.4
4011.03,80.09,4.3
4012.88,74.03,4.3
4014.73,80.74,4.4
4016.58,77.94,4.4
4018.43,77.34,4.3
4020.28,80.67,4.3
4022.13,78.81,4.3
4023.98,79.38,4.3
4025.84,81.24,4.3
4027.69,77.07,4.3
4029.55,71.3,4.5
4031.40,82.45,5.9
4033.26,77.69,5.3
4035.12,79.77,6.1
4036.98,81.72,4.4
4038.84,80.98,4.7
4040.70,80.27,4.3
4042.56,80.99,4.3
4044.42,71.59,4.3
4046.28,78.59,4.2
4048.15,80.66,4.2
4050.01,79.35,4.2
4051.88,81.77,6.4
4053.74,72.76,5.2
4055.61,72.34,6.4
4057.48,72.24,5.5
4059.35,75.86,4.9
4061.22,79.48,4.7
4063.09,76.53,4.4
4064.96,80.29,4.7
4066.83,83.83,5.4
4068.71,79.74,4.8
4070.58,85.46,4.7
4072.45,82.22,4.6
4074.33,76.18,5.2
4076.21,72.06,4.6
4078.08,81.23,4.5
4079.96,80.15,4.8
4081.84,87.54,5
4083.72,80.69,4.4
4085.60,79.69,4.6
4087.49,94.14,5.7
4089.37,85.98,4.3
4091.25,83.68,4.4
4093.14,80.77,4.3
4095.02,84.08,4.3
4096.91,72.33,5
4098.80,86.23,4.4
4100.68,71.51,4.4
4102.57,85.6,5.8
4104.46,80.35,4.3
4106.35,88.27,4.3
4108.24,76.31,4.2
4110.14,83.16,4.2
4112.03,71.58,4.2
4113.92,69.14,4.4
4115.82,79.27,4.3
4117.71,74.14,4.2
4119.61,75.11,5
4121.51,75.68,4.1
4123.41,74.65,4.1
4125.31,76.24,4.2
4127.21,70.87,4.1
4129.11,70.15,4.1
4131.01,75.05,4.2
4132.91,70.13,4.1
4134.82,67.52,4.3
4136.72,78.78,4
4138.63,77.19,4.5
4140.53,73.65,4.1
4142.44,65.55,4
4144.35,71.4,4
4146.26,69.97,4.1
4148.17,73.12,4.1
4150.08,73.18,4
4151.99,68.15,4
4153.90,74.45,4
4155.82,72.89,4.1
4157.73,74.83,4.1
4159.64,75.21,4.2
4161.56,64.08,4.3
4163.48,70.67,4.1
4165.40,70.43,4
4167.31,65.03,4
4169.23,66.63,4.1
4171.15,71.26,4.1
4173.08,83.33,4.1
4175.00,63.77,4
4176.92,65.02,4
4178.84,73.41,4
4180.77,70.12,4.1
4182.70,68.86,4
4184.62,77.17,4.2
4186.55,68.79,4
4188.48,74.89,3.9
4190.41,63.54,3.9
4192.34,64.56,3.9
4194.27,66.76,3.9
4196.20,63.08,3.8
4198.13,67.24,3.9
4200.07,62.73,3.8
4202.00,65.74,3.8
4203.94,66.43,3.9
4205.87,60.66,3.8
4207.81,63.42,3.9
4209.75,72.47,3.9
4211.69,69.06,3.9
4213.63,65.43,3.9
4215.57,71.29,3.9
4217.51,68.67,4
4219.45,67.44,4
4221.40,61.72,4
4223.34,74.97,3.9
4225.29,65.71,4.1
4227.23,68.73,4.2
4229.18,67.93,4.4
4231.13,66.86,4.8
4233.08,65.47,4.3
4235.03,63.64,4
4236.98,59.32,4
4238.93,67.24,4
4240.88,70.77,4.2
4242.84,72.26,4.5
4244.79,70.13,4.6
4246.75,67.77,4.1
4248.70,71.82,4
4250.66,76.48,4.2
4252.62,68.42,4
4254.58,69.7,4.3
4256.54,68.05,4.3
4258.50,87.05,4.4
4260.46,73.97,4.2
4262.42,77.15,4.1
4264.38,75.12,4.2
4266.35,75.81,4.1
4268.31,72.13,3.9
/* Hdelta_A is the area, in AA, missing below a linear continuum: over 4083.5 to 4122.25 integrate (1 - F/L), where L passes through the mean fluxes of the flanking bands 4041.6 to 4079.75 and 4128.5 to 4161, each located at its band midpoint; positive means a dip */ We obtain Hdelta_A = -2.4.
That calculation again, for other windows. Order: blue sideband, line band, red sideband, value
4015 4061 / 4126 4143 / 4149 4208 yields -0.11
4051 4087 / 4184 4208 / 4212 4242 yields 1.03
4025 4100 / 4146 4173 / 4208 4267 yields 1.15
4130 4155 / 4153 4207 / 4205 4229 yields 0.68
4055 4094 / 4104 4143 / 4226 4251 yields 0.98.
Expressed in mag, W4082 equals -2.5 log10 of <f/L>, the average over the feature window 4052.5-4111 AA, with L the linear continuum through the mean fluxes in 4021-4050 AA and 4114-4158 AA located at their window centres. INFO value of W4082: -0.06 mag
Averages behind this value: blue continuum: 78.9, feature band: 80.4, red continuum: 73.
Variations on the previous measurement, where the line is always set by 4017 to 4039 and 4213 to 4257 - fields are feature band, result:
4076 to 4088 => -0.086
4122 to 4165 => 0.012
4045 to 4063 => 0.010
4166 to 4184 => 0.023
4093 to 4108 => -0.080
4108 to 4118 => -0.016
